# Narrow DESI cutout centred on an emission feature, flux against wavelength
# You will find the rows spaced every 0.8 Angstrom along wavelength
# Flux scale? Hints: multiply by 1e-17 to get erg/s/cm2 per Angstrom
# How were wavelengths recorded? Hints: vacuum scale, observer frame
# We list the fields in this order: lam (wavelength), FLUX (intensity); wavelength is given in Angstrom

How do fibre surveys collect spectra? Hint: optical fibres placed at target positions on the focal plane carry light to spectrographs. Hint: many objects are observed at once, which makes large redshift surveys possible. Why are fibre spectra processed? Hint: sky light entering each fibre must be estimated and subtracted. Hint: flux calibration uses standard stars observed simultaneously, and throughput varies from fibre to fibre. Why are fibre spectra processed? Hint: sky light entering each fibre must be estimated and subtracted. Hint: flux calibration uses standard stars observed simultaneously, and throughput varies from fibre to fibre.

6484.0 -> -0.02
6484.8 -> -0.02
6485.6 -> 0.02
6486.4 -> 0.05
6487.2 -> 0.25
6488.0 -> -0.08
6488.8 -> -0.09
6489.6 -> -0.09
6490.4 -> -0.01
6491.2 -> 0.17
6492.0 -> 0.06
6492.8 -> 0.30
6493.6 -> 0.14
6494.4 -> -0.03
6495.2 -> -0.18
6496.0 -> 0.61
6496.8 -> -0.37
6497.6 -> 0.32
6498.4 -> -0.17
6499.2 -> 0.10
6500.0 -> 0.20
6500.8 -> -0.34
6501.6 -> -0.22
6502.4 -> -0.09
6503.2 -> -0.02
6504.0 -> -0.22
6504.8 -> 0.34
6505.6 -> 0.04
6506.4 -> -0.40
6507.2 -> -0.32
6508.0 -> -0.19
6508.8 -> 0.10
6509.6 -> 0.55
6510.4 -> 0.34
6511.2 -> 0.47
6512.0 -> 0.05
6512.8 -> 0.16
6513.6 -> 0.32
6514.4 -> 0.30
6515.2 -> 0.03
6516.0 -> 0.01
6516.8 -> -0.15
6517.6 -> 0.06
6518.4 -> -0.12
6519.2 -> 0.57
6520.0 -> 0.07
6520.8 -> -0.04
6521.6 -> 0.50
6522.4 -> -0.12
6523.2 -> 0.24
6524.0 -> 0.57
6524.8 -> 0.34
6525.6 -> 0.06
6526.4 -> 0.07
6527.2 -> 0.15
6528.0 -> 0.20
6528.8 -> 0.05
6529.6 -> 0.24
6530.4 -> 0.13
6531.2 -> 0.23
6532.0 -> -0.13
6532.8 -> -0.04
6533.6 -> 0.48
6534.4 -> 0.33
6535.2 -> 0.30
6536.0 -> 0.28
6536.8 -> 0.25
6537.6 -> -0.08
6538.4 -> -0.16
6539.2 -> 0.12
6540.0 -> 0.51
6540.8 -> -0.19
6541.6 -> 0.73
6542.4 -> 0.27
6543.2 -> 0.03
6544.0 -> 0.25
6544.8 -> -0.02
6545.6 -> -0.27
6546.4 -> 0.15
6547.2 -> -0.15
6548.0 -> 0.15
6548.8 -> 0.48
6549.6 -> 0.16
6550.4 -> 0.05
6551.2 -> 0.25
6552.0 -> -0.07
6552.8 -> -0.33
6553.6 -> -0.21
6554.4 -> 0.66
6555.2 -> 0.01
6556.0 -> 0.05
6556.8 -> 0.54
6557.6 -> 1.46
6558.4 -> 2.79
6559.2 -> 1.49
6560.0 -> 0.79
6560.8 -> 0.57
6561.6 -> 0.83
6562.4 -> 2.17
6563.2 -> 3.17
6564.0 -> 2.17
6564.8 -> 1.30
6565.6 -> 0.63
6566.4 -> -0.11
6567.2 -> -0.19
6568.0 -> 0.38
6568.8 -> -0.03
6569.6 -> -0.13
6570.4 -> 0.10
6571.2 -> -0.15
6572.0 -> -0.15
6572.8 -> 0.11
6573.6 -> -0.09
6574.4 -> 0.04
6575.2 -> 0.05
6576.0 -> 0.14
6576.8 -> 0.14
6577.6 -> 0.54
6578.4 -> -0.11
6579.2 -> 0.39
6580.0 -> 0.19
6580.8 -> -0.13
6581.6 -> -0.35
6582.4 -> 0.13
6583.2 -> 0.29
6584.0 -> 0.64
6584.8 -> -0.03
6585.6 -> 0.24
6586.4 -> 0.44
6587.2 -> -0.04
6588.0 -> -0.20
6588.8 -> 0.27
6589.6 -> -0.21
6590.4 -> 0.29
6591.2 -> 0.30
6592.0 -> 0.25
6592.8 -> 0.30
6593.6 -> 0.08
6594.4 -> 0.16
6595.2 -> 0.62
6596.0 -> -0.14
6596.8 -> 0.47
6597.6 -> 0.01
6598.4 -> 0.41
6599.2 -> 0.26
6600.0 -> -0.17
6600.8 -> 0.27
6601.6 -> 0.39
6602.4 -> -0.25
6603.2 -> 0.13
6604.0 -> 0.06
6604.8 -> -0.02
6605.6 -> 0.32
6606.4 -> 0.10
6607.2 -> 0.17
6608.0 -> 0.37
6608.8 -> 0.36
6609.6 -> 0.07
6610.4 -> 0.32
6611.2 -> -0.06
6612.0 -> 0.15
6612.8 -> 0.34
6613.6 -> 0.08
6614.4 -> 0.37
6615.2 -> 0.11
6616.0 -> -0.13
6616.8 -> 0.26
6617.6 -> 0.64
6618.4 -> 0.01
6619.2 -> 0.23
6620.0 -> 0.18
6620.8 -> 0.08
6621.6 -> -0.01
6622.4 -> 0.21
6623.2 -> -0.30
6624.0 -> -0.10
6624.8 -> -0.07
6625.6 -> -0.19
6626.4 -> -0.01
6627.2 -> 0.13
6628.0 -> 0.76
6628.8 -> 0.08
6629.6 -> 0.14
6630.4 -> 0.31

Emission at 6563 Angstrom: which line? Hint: [O II] 3727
